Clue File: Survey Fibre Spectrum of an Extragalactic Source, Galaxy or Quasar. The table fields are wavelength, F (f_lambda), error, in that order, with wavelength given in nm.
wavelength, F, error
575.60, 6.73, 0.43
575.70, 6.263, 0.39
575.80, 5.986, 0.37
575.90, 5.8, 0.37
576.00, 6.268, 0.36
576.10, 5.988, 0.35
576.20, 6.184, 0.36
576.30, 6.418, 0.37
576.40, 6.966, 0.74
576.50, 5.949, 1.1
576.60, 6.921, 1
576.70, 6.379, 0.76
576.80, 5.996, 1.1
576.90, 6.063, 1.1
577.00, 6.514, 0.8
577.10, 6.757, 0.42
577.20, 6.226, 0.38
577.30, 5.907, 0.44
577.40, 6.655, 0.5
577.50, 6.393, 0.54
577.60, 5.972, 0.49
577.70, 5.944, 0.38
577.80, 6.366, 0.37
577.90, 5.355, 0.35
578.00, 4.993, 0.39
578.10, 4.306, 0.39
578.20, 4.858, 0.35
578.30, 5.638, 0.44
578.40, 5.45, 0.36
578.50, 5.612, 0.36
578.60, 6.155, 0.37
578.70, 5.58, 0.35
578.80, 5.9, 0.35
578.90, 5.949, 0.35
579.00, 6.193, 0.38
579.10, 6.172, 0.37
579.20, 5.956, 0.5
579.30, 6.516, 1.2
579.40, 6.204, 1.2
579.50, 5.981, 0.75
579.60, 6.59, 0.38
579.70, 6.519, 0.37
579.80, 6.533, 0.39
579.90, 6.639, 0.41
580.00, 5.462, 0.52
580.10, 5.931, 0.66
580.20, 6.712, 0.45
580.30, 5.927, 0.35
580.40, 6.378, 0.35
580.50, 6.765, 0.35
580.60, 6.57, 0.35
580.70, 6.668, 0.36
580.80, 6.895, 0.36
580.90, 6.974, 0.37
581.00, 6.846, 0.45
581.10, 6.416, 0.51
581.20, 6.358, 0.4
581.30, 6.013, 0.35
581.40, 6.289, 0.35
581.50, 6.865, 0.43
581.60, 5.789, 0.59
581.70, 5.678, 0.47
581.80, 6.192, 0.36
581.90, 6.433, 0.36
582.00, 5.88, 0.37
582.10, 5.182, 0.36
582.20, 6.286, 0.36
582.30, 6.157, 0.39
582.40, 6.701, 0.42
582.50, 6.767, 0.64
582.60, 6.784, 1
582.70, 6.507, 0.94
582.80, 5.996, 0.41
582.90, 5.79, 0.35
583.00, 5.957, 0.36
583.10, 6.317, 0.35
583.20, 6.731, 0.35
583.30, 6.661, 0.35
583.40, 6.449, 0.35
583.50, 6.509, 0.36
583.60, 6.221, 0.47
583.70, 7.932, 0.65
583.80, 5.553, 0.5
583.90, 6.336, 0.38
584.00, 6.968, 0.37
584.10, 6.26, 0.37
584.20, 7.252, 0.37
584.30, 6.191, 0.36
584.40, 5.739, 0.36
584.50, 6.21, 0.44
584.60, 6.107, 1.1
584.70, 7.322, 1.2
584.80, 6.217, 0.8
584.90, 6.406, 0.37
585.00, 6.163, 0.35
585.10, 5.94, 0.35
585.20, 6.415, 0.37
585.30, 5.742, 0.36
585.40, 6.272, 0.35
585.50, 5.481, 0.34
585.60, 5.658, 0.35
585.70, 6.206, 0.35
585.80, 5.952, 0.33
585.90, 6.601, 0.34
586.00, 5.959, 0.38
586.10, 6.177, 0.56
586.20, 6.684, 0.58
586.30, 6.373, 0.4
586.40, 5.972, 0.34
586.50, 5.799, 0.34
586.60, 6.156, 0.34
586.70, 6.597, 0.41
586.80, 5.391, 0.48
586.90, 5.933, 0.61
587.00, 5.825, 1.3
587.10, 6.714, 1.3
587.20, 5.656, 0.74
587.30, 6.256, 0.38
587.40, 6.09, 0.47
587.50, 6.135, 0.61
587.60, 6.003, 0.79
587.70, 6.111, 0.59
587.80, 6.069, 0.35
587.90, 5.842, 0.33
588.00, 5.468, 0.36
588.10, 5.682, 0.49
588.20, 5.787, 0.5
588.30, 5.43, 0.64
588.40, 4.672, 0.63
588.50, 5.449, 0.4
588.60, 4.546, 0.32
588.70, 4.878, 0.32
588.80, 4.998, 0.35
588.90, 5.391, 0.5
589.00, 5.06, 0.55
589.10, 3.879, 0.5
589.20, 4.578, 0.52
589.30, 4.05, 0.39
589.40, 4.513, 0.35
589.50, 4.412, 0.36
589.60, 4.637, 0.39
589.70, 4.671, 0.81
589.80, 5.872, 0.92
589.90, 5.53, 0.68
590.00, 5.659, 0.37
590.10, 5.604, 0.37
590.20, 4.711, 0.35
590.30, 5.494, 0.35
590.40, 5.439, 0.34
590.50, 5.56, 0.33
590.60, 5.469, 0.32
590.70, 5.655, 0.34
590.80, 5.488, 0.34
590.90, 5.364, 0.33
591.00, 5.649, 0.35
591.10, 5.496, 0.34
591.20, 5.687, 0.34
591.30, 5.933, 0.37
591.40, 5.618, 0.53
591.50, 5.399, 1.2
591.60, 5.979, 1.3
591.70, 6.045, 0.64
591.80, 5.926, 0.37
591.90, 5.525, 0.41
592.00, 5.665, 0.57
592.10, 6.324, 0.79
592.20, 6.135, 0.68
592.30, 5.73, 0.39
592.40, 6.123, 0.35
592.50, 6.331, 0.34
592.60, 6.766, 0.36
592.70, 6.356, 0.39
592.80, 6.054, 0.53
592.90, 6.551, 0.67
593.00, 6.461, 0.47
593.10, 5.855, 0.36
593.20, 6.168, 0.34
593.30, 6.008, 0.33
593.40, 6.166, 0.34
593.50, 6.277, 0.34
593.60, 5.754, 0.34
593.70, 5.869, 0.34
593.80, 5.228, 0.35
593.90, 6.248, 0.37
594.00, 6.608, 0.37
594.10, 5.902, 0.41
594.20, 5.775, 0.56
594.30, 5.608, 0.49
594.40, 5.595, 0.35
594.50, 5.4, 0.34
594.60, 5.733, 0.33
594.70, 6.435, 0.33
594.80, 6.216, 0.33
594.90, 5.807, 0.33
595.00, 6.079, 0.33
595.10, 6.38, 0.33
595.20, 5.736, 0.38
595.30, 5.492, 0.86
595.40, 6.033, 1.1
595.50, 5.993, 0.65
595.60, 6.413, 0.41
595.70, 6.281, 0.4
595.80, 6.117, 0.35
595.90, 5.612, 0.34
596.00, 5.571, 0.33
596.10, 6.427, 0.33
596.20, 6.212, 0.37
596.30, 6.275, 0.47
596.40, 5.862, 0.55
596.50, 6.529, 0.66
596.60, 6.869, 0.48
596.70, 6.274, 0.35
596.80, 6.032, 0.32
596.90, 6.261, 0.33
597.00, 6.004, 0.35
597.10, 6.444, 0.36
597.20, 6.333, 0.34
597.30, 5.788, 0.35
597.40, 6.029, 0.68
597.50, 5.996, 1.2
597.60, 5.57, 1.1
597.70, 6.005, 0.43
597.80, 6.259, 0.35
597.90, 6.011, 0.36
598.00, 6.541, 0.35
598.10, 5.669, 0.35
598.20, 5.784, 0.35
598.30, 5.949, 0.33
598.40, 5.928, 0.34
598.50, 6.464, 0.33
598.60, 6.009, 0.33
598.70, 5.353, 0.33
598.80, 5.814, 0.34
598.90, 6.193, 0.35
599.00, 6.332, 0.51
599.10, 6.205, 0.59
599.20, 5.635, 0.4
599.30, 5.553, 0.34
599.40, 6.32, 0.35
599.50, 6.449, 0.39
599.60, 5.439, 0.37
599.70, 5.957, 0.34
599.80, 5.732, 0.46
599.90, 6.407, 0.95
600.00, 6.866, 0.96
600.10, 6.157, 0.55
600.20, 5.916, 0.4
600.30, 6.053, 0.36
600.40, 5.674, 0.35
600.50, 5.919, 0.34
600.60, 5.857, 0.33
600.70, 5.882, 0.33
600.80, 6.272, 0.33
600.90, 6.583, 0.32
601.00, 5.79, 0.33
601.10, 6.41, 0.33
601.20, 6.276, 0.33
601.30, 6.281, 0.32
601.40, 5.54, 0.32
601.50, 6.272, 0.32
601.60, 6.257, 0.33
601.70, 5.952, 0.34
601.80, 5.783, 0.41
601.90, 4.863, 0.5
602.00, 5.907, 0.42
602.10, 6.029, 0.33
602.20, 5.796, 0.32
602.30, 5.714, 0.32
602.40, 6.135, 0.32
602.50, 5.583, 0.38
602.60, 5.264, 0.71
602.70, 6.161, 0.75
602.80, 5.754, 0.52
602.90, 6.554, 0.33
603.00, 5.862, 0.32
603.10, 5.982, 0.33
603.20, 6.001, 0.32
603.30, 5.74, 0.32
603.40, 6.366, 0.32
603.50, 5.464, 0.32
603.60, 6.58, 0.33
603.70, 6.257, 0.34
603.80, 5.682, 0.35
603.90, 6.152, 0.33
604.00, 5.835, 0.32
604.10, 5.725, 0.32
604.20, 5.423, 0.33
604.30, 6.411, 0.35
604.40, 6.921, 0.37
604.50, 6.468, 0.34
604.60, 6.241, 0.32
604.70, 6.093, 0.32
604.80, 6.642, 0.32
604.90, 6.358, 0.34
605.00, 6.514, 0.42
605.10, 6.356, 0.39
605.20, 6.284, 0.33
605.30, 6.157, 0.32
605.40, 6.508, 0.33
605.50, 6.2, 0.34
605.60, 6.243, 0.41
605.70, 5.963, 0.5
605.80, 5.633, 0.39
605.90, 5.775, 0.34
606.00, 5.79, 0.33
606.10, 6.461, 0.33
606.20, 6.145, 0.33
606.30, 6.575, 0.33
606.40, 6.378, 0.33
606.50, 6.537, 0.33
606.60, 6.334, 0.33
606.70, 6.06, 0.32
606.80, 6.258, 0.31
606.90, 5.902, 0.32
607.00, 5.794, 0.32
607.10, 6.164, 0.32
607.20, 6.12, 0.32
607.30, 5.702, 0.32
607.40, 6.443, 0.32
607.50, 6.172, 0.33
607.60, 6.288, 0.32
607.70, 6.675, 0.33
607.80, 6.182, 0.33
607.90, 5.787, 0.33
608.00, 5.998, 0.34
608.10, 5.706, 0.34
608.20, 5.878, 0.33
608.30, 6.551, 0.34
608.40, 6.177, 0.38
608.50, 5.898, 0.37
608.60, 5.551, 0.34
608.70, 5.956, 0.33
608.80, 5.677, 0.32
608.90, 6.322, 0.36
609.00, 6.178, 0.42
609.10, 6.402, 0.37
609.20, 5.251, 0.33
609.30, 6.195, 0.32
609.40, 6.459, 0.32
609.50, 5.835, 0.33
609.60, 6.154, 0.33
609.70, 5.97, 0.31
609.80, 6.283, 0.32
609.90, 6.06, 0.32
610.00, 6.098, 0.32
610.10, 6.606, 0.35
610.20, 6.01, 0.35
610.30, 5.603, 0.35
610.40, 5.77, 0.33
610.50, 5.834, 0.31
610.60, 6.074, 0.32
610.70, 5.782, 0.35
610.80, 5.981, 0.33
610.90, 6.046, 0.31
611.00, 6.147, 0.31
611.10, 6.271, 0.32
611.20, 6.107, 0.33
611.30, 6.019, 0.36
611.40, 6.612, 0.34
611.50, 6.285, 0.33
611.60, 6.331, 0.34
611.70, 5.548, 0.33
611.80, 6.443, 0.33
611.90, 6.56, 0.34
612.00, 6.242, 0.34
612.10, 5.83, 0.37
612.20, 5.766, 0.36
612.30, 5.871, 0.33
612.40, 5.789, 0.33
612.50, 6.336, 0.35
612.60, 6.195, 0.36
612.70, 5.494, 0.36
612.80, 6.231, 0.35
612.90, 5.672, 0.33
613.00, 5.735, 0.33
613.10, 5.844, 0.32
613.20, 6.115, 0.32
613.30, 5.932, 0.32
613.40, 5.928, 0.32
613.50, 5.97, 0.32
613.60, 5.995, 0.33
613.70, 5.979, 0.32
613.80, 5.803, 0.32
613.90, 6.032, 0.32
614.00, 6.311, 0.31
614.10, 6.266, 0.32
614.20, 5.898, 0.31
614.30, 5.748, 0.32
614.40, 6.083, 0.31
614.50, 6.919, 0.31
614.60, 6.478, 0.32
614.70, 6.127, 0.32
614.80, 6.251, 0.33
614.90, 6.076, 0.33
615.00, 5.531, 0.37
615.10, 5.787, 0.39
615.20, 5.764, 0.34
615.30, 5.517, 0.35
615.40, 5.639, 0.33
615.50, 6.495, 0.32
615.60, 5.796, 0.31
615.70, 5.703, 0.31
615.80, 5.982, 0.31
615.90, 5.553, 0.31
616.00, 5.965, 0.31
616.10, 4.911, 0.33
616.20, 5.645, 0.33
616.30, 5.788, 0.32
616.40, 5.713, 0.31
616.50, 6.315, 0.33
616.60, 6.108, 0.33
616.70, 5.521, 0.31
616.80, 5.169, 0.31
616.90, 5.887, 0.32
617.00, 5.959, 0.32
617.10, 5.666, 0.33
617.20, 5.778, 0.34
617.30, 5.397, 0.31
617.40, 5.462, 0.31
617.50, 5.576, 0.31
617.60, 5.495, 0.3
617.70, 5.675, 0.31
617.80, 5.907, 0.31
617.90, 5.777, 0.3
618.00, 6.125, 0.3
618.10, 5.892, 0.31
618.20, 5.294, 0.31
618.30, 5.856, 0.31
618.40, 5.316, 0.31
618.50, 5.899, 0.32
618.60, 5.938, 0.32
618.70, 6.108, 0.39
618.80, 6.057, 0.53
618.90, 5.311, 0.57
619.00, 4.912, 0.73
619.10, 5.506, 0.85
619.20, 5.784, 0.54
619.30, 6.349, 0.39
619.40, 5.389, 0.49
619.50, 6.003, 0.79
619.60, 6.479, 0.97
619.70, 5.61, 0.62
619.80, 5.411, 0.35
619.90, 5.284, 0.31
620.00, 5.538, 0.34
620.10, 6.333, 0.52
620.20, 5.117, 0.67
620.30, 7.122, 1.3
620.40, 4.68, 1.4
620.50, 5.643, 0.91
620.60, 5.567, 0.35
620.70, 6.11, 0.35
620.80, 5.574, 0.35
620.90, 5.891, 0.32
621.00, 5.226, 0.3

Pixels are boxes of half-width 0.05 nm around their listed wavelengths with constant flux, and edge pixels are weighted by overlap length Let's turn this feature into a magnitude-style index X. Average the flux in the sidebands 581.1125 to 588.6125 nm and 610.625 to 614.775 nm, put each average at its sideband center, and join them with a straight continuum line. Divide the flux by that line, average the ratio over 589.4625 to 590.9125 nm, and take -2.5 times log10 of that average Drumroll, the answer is 0.16 mag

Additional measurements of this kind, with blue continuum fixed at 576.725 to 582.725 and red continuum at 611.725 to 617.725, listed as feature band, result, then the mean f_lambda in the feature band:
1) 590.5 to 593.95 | 0.027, 5.92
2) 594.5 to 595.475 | 0.015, 5.96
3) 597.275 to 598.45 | 0.010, 5.96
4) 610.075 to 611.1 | -0.011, 5.98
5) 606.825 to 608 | -0.029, 6.11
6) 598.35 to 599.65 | 0.006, 5.98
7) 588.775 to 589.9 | 0.266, 4.76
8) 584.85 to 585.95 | 0.007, 6.08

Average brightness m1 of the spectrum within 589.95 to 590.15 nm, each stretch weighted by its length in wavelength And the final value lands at 5.63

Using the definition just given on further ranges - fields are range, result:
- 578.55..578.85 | 5.88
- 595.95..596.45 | 6.07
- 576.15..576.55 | 6.38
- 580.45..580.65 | 6.67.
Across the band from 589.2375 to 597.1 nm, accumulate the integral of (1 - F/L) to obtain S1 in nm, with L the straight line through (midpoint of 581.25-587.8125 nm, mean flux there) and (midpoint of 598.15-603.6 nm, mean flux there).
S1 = 0.33 nm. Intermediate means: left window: 6.23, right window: 5.98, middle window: 5.84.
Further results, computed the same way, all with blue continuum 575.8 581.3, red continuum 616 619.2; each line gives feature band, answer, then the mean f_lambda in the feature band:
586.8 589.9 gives 0.35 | 5.36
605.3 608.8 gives -0.18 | 6.11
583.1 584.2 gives -0.09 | 6.58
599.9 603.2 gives -0.06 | 5.99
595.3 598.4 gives -0.08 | 6.09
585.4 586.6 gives 0.00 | 6.09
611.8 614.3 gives -0.11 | 6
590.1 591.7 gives 0.12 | 5.55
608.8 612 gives -0.18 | 6.1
